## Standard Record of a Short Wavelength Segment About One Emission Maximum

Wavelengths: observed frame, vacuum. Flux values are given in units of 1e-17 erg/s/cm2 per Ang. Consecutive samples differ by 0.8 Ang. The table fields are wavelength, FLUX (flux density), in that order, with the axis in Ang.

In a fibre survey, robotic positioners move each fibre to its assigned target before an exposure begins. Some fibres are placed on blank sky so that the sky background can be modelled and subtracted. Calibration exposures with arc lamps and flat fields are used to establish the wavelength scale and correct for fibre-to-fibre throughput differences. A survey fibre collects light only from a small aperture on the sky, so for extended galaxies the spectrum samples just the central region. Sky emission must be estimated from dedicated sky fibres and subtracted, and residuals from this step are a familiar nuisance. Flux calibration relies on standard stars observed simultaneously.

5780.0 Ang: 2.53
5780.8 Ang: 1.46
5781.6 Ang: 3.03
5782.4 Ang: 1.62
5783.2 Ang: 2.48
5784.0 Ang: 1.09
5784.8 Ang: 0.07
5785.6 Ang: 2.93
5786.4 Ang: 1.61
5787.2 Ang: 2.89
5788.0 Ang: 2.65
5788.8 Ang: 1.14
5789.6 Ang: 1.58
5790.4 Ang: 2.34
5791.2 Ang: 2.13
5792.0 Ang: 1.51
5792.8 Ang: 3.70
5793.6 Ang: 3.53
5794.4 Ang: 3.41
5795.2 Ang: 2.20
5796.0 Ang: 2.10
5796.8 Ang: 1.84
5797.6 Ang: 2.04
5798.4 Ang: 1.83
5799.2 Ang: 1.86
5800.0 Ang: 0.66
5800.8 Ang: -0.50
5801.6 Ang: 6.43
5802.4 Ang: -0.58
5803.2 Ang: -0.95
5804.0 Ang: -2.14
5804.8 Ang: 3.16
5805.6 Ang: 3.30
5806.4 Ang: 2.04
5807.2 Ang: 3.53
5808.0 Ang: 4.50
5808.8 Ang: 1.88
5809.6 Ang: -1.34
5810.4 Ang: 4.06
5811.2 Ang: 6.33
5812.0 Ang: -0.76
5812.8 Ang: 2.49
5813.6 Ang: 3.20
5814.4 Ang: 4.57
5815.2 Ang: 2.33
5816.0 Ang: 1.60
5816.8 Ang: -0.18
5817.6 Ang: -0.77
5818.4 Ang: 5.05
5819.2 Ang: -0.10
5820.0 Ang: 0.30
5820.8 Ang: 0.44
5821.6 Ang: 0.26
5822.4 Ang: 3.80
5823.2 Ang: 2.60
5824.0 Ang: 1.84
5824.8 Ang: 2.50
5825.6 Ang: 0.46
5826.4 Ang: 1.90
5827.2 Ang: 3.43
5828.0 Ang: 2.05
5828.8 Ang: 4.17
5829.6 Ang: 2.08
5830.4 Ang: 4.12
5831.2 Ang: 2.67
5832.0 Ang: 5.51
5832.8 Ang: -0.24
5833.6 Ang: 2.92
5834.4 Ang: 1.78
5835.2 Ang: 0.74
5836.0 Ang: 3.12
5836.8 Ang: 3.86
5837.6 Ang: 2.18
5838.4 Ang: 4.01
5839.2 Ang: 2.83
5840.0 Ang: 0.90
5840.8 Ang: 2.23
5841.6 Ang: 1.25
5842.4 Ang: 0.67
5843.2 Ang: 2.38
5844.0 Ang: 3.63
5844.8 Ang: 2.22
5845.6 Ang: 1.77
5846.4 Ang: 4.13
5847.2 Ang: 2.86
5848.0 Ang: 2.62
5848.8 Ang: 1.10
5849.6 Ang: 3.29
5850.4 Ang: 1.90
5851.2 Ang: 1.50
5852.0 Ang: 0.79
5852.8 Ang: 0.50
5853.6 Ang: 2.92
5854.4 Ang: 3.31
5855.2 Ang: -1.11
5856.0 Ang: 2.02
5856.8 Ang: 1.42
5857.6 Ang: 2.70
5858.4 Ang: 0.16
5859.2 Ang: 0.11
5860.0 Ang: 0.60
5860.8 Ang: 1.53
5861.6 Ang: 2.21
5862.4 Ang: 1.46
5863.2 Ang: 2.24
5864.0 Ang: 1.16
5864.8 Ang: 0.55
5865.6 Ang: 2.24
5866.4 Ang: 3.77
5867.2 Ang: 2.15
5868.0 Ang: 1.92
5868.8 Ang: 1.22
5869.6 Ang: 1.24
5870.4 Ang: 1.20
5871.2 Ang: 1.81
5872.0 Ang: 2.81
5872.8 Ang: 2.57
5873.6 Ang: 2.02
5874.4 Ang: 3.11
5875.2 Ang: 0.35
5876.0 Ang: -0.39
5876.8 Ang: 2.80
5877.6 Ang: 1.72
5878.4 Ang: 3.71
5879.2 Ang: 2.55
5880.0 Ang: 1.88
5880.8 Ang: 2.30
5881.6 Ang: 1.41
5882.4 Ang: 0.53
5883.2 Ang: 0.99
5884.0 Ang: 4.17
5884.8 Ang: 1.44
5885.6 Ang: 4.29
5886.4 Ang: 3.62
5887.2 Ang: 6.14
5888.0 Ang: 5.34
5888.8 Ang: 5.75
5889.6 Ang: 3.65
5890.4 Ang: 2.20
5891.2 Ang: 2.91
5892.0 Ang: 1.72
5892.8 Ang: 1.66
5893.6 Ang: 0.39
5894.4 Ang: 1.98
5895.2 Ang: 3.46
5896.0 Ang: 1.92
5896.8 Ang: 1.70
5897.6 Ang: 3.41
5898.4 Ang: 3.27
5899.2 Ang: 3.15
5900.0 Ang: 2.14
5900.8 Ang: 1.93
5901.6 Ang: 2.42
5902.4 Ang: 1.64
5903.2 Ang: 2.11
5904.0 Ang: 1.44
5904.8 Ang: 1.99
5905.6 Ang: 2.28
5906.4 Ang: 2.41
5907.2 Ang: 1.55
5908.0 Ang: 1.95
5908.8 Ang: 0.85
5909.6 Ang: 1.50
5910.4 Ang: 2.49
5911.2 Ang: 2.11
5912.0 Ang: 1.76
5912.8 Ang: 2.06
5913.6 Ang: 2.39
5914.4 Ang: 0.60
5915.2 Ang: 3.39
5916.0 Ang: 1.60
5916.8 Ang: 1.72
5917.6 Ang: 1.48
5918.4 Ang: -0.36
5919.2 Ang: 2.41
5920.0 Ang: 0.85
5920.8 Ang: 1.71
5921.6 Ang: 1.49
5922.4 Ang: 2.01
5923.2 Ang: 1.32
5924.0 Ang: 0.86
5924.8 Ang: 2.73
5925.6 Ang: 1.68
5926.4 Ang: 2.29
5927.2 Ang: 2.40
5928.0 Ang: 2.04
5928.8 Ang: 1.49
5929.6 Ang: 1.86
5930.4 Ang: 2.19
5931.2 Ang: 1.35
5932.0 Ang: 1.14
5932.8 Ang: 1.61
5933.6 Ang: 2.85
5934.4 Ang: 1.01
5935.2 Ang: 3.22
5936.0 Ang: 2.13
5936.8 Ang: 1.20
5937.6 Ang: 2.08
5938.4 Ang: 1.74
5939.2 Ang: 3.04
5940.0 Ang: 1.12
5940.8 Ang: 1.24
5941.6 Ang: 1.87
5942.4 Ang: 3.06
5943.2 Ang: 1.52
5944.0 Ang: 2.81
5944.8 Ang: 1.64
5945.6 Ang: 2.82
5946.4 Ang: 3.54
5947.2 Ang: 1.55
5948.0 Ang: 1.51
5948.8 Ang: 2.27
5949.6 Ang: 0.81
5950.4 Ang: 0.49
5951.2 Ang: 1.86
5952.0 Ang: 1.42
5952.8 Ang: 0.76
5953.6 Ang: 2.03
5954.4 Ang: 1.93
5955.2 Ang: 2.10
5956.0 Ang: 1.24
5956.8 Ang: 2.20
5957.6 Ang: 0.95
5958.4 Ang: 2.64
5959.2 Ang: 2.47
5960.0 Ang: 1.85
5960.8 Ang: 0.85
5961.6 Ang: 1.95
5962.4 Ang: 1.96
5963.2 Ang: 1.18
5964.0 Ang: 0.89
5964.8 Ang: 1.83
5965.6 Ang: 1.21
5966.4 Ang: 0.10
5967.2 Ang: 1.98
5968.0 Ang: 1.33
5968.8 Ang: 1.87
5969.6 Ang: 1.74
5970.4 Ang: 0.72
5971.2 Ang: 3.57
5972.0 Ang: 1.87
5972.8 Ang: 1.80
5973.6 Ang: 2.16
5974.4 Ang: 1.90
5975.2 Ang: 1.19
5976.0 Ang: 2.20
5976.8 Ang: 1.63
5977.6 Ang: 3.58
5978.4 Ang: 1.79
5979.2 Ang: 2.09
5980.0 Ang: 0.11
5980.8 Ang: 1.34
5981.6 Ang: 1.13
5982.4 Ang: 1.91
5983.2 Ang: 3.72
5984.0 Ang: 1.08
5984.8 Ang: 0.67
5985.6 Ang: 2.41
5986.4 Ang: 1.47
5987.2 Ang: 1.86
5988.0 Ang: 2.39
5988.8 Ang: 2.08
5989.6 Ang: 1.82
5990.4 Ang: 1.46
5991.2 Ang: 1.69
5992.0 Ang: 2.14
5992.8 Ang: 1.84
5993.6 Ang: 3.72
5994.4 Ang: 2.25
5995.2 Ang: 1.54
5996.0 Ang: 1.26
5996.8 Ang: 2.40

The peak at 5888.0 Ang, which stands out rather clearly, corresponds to [O III]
